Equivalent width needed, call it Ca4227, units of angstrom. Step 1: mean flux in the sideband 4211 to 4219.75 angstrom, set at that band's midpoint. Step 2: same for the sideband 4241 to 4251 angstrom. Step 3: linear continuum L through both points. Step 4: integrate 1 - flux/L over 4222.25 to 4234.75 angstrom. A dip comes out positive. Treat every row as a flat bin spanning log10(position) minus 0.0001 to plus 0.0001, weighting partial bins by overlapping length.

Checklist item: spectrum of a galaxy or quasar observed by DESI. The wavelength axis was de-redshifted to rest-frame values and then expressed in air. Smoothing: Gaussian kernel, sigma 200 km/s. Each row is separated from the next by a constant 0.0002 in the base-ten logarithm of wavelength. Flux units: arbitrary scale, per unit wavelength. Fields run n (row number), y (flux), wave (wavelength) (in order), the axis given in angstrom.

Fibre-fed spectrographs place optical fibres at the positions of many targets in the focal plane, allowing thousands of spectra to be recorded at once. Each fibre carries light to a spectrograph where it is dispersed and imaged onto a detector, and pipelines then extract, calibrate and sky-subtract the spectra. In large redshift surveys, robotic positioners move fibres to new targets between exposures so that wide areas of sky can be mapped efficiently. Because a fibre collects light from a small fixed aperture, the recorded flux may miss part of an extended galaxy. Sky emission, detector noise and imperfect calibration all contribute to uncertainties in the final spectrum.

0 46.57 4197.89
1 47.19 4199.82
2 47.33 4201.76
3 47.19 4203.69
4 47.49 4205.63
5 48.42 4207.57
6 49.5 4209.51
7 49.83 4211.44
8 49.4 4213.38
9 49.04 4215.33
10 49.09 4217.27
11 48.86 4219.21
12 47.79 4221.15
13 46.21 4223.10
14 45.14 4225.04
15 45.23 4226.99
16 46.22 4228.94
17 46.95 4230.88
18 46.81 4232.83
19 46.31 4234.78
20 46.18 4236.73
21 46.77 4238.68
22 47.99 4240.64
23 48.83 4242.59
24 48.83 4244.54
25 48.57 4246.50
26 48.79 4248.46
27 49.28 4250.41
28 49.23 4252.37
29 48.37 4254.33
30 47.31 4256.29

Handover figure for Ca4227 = 0.7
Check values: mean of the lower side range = 49.2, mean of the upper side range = 48.8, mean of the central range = 46.1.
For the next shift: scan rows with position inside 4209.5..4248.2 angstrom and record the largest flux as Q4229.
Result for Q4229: 49.83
